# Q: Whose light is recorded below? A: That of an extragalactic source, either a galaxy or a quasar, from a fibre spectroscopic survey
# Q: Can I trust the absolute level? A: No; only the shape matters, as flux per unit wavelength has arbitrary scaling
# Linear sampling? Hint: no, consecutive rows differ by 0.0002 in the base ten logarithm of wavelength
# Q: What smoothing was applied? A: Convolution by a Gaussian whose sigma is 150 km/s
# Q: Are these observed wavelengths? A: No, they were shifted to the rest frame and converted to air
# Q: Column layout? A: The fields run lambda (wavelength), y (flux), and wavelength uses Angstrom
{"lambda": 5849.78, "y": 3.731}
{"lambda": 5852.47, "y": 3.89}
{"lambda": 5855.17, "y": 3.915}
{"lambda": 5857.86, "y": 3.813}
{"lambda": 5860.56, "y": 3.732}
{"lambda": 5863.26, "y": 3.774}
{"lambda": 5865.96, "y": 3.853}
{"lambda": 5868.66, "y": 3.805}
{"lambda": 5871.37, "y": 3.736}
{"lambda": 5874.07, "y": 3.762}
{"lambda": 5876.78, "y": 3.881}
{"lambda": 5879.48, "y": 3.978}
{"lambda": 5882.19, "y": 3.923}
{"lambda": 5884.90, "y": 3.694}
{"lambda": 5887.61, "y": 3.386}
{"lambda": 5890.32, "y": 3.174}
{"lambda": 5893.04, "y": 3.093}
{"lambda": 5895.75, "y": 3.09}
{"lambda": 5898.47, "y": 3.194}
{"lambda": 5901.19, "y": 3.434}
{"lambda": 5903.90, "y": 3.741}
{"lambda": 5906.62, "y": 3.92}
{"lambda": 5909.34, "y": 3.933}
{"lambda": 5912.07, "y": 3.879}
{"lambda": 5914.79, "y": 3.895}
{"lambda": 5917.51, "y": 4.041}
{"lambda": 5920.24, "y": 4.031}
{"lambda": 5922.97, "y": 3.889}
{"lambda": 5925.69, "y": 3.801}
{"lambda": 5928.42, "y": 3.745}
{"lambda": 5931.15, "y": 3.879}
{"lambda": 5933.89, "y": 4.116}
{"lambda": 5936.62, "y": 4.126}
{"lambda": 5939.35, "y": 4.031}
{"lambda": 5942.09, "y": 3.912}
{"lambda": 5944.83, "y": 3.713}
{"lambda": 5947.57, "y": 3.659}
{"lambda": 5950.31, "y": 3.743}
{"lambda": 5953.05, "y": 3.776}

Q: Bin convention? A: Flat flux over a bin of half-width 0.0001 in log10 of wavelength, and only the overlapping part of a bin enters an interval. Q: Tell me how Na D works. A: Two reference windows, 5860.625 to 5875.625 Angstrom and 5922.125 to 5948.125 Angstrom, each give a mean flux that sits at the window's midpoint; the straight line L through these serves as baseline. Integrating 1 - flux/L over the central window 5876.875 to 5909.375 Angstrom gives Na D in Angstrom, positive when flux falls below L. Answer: 2.4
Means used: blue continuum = 3.78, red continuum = 3.89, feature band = 3.54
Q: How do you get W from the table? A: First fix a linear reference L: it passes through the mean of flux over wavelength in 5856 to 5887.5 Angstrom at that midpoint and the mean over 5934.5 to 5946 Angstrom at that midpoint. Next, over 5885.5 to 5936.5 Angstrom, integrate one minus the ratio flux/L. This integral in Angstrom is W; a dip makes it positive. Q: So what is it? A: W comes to 2.6 Angstrom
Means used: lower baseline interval 3.8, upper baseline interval 3.96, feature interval 3.69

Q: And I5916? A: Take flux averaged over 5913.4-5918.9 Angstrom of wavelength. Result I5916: 3.97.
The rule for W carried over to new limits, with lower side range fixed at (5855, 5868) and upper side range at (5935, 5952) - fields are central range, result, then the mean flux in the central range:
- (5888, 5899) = 1.9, 3.15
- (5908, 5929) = -0.3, 3.91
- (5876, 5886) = -0.1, 3.87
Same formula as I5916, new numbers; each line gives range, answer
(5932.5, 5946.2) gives 3.98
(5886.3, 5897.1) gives 3.18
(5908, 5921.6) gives 3.95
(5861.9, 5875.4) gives 3.79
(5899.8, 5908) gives 3.7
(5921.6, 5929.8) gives 3.81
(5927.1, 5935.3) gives 3.91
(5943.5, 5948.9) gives 3.68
